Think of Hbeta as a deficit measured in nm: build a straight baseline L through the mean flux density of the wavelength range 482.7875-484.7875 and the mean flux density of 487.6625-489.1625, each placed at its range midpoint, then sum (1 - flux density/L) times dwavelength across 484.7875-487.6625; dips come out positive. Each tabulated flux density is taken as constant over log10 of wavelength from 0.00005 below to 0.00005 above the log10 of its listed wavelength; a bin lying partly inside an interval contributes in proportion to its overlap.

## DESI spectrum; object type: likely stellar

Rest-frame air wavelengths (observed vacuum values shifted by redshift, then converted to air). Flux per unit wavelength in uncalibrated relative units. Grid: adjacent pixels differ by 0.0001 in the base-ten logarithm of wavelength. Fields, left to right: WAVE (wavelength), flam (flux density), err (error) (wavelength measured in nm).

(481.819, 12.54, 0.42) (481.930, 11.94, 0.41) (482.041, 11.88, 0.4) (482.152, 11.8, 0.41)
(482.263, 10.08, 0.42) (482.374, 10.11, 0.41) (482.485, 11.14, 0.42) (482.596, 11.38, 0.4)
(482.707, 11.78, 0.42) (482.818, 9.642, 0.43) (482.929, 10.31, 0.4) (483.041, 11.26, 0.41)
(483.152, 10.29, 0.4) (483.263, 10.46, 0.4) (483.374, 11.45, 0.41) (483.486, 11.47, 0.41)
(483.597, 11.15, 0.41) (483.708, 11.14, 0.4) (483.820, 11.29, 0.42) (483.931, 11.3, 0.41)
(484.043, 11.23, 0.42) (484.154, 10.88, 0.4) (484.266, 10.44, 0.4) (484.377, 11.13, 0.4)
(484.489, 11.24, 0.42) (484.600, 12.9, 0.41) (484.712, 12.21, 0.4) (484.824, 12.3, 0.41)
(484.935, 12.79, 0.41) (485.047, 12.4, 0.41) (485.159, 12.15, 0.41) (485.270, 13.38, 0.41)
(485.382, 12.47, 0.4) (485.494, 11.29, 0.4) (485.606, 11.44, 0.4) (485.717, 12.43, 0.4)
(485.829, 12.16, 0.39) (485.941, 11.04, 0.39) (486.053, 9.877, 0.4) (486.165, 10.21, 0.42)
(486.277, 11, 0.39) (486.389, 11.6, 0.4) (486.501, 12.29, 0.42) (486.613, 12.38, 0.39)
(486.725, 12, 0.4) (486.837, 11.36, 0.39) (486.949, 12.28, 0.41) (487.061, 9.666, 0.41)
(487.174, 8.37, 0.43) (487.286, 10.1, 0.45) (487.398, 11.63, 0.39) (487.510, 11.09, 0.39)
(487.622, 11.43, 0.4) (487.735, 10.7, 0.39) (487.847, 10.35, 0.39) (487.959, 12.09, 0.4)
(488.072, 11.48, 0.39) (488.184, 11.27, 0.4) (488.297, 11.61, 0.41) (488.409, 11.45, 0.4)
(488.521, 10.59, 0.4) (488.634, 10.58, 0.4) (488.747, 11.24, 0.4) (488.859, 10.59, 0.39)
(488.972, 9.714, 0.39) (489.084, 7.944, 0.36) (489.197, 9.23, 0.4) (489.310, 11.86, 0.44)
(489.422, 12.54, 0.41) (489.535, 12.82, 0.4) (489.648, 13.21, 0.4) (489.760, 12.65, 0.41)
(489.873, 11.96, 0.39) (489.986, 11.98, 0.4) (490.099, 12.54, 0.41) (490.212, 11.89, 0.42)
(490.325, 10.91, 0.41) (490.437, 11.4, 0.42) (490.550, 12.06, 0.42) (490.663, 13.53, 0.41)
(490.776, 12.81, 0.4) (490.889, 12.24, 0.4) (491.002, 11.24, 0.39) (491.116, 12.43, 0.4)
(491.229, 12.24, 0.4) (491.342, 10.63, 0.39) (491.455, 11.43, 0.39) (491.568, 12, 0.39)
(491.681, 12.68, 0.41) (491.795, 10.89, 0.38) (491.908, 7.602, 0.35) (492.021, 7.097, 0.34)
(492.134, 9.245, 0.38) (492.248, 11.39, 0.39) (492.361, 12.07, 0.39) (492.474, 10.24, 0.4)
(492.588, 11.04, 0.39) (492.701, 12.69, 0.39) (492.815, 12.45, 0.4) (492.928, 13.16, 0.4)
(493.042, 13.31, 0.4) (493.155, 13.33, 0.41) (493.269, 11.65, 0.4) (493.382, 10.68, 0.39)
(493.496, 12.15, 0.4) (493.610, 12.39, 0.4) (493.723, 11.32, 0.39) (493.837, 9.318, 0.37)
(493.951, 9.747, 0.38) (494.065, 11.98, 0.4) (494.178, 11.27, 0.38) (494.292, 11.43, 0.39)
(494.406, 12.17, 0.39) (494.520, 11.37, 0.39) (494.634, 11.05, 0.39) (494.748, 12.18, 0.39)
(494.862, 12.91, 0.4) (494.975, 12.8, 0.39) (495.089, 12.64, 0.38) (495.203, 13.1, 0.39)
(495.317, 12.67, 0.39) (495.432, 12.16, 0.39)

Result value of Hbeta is -0.154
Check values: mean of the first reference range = 11.1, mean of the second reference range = 10.7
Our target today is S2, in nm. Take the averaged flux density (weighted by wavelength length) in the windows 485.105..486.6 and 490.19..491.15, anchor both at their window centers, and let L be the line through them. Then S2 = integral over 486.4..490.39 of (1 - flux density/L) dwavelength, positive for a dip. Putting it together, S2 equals 0.21 nm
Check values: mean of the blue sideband 11.7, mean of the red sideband 12.1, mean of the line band 11.3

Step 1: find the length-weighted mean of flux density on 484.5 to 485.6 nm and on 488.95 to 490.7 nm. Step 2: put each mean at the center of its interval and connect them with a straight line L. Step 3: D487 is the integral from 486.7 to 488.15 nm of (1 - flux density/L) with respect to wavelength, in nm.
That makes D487 0.13 nm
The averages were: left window 12.3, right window 11.7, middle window 10.9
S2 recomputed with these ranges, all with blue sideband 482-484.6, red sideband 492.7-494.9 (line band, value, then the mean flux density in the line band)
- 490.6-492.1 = 0.04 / 11.3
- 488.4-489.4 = 0.09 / 10.4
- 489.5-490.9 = -0.09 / 12.3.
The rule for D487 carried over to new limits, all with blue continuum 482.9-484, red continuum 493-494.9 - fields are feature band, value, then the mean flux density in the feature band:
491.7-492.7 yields 0.12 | 10.2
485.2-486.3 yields -0.04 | 11.6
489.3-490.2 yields -0.08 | 12.5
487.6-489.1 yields 0.06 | 10.8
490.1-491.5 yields -0.06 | 11.9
